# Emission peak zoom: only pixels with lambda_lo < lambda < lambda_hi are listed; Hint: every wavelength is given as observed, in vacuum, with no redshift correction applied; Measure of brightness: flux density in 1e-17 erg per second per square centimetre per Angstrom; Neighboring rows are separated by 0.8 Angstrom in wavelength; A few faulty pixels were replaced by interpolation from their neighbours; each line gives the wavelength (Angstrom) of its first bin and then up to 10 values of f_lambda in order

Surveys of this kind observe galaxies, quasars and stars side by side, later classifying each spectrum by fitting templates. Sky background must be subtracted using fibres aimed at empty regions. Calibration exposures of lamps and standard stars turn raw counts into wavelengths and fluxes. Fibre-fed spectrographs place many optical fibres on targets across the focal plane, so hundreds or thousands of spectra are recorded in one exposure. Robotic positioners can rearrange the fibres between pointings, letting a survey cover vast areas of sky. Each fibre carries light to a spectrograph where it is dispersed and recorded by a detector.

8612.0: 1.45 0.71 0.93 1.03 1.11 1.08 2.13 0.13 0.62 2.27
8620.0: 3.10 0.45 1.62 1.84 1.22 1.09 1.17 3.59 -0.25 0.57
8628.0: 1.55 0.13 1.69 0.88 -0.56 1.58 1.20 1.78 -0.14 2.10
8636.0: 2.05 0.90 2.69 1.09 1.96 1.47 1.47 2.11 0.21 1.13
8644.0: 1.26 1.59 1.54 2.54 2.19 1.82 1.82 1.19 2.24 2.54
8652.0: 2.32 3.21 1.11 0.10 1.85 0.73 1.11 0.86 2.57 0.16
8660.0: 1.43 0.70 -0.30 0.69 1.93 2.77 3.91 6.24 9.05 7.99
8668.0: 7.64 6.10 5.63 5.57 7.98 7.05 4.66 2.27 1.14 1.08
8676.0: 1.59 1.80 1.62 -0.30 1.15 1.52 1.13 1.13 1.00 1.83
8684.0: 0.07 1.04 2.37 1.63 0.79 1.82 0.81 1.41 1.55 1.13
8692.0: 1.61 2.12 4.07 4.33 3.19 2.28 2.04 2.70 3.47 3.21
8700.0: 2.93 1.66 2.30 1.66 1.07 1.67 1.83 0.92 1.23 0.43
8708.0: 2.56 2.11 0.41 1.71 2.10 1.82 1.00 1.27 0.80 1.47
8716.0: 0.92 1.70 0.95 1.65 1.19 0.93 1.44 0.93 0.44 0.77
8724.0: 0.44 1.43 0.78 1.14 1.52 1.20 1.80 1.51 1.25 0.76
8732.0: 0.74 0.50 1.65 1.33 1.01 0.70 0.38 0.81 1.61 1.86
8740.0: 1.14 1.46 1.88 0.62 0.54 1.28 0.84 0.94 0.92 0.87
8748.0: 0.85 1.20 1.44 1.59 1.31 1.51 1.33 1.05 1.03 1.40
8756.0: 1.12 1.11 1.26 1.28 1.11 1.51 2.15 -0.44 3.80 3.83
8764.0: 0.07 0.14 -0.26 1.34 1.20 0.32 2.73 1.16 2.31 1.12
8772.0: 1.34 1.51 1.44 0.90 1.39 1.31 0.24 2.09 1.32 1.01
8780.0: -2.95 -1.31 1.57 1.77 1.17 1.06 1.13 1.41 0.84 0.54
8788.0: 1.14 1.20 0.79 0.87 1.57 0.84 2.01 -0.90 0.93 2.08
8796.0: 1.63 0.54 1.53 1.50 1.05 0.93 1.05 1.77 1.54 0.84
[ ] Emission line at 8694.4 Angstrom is [N II] 6583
